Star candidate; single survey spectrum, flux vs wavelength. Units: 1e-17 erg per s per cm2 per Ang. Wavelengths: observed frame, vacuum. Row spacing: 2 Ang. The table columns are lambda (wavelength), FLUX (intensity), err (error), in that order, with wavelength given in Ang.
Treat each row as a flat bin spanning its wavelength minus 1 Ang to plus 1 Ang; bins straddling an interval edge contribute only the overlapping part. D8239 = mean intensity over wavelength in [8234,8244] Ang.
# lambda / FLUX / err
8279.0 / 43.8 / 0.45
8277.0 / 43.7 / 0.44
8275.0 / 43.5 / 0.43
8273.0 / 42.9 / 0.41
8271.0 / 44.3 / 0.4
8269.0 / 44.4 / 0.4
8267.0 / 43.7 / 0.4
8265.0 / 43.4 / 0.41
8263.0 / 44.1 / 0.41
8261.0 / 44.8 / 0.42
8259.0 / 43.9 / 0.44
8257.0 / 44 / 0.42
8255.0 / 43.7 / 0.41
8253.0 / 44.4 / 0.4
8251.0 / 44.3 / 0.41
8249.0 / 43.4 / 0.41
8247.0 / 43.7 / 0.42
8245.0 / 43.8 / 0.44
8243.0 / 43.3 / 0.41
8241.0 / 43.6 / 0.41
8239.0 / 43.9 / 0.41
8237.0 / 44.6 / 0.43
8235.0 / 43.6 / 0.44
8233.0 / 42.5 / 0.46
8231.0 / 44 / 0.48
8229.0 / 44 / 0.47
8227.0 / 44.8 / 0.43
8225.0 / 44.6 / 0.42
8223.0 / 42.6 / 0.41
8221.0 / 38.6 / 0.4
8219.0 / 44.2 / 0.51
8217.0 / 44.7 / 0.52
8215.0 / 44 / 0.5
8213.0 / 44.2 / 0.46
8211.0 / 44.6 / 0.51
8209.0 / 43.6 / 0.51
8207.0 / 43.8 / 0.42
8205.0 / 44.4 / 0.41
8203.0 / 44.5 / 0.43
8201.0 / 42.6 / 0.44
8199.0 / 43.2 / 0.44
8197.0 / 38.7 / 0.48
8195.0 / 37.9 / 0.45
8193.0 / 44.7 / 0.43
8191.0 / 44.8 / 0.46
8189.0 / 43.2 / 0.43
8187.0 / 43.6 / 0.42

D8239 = 43.8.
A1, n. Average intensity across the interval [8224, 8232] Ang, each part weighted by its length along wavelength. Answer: 44.4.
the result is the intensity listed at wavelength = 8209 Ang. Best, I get 43.6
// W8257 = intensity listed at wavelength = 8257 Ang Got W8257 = 44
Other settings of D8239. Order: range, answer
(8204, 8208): 44.1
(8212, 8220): 44.3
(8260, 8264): 44.5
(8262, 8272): 44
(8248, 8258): 44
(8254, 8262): 44.1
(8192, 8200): 41.1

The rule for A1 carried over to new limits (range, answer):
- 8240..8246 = 43.6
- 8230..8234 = 43.2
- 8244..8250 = 43.6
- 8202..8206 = 44.5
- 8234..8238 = 44.1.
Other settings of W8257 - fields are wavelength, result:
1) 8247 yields 43.7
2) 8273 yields 42.9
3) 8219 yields 44.2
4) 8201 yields 42.6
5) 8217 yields 44.7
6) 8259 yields 43.9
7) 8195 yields 37.9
